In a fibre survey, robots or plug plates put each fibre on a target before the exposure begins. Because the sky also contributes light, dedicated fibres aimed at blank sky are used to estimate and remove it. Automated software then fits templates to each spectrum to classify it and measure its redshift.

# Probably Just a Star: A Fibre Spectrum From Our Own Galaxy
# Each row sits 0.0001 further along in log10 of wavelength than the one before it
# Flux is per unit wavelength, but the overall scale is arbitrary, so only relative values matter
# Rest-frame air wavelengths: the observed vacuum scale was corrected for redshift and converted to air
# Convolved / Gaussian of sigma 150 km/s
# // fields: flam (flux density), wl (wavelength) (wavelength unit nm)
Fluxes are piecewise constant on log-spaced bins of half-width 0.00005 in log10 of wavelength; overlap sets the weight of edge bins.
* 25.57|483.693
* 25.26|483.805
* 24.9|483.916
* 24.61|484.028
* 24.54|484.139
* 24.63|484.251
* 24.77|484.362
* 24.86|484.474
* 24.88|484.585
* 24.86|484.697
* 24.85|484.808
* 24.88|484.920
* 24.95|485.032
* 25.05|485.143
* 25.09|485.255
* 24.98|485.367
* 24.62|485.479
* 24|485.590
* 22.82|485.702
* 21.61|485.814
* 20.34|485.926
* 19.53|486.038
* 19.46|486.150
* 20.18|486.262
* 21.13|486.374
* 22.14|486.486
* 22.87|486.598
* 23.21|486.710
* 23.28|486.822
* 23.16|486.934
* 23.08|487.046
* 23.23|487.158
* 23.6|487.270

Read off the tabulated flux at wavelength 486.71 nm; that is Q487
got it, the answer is 23.21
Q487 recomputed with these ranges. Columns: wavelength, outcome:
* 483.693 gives 25.57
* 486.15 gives 19.46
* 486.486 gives 22.14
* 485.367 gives 24.98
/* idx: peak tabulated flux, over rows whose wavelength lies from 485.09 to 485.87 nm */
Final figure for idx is 25.09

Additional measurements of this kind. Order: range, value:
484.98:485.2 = 25.05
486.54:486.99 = 23.28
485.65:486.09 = 22.82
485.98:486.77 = 23.21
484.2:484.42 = 24.77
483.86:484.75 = 24.9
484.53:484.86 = 24.88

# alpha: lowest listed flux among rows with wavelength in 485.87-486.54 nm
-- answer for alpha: 19.46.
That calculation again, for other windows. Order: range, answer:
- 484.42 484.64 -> 24.86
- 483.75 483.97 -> 24.9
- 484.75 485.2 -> 24.85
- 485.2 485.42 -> 24.98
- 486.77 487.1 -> 23.08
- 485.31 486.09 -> 19.53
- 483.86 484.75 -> 24.54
